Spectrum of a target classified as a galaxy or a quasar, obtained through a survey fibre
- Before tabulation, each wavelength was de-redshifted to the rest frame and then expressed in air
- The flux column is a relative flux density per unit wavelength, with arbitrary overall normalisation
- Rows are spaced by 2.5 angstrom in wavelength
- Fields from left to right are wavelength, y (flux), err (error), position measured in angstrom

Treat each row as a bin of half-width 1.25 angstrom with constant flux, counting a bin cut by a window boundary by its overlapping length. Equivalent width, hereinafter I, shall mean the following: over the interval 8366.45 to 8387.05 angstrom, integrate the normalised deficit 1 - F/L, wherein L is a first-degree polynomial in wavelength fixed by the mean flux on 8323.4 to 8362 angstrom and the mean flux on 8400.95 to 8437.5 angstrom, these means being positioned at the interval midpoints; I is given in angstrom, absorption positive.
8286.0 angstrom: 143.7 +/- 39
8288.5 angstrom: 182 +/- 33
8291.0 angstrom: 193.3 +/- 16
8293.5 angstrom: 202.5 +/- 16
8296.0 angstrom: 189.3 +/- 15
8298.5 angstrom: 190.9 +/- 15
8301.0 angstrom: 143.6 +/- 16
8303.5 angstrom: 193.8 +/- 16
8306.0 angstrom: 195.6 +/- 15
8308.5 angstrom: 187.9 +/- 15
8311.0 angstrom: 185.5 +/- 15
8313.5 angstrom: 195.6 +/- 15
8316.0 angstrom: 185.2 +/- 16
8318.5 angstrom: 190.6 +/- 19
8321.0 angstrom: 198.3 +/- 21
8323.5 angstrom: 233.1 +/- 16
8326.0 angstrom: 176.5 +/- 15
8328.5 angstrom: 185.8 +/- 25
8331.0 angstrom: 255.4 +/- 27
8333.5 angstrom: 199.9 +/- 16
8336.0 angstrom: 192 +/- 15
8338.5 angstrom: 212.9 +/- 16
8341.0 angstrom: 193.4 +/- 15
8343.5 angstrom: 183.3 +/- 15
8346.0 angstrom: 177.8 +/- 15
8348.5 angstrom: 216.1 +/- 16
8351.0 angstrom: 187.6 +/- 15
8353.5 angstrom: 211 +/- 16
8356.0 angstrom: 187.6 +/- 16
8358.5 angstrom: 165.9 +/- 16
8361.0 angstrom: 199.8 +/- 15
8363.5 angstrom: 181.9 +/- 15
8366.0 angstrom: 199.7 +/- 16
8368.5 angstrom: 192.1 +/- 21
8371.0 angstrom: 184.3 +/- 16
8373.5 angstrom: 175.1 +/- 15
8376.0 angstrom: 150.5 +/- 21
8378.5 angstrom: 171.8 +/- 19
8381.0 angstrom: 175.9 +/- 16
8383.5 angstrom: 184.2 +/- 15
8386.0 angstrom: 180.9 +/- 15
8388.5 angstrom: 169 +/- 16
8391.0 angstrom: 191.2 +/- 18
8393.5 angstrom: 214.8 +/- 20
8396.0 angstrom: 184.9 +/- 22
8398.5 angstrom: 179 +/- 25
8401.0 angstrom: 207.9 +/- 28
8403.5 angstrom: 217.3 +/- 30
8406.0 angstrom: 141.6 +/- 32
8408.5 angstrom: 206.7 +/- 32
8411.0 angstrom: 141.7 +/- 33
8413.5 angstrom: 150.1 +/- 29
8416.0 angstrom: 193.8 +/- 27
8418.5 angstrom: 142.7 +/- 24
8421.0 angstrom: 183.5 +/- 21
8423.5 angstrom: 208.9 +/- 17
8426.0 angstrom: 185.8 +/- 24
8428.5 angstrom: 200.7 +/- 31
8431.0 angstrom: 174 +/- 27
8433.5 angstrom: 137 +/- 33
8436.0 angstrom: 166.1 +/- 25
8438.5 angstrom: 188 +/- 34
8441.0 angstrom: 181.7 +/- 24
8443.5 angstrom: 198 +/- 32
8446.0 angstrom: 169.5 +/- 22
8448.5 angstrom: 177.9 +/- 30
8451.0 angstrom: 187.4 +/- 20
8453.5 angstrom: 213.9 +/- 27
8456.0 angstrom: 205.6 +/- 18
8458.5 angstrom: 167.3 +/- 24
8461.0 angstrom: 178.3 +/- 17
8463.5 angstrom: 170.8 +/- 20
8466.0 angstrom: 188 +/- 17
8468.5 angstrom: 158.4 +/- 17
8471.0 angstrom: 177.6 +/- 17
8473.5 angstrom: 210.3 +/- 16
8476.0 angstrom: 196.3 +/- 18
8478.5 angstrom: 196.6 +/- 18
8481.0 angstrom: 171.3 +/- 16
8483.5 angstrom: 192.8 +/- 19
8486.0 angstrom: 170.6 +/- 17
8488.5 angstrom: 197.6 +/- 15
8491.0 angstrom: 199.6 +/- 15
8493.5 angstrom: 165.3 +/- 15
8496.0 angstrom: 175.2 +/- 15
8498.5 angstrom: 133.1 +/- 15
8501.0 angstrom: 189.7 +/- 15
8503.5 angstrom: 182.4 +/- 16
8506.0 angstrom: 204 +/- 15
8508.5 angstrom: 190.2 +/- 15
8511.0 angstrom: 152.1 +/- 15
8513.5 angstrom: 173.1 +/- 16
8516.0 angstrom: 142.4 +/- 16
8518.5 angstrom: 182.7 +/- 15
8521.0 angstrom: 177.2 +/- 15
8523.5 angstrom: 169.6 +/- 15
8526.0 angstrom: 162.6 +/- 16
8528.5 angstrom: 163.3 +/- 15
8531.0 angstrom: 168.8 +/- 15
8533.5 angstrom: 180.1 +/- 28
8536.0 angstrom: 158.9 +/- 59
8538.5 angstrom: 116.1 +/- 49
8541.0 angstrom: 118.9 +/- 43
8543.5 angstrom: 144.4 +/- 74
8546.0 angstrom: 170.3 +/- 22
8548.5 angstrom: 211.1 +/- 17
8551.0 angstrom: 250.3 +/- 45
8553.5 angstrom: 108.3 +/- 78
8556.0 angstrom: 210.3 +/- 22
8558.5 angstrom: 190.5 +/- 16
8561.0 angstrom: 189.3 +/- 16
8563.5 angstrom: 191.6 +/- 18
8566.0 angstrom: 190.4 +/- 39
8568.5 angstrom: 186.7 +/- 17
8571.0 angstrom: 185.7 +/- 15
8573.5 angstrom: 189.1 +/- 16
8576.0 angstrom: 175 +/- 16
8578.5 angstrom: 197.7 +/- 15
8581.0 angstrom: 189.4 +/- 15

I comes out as 1.1 angstrom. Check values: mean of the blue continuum 198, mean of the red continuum 176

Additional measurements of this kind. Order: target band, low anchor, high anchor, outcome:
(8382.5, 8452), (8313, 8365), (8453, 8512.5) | 2.97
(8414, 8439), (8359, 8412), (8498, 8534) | 0.40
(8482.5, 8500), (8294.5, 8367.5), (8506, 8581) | 0.31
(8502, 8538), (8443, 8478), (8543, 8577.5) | 2.91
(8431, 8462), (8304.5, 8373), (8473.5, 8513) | 0.87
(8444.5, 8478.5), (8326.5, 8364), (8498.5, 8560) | -0.93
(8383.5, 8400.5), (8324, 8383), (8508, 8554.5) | -0.20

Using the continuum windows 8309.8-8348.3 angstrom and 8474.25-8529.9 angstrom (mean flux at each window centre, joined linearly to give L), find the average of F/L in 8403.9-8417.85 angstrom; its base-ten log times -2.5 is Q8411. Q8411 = 0.12 mag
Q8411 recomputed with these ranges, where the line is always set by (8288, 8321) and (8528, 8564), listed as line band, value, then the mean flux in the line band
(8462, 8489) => -0.05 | 184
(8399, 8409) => -0.06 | 191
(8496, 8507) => -0.01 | 176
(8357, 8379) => 0.02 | 180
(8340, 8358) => -0.05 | 193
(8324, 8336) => -0.10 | 205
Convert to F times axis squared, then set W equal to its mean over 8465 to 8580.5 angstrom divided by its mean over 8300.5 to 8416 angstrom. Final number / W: 1.0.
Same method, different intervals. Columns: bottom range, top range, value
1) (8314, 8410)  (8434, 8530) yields 0.97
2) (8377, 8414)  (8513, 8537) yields 0.95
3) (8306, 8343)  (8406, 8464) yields 0.92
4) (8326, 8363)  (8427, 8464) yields 0.94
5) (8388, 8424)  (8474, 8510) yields 1.03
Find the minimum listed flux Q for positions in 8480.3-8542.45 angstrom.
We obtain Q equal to 116.1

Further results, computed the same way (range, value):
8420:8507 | 133.1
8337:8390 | 150.5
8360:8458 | 137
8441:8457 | 169.5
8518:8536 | 158.9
